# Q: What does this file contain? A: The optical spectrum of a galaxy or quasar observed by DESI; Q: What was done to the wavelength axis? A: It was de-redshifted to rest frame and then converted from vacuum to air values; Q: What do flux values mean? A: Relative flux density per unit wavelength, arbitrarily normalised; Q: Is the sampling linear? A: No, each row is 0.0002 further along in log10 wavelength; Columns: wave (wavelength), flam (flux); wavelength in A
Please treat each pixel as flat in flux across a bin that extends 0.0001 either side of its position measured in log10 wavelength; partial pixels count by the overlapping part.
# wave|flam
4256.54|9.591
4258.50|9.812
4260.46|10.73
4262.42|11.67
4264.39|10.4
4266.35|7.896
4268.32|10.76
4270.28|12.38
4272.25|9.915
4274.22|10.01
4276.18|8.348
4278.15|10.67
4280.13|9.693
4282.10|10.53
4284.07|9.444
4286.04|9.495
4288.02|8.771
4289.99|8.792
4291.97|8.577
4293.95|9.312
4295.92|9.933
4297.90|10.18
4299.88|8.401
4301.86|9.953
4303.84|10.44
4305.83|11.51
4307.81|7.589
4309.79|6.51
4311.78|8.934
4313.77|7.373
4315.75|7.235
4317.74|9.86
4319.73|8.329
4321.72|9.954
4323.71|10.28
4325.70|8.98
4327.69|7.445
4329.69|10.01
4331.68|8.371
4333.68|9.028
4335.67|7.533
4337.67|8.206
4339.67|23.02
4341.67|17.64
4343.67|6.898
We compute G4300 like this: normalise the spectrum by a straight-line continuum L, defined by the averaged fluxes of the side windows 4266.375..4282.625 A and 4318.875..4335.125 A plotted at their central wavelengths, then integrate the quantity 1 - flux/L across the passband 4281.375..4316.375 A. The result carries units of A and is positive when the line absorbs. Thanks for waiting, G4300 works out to 2.1 A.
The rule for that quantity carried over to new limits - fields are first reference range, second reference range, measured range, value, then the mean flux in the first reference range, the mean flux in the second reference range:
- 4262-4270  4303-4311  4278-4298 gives 0.14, 10.3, 8.98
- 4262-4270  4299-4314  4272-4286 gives 0.08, 10.3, 8.91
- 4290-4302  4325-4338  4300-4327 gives -0.14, 9.3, 8.51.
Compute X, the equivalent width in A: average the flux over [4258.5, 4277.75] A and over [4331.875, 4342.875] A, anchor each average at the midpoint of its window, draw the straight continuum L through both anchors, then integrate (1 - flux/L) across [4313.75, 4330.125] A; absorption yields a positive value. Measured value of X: 4.4 A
